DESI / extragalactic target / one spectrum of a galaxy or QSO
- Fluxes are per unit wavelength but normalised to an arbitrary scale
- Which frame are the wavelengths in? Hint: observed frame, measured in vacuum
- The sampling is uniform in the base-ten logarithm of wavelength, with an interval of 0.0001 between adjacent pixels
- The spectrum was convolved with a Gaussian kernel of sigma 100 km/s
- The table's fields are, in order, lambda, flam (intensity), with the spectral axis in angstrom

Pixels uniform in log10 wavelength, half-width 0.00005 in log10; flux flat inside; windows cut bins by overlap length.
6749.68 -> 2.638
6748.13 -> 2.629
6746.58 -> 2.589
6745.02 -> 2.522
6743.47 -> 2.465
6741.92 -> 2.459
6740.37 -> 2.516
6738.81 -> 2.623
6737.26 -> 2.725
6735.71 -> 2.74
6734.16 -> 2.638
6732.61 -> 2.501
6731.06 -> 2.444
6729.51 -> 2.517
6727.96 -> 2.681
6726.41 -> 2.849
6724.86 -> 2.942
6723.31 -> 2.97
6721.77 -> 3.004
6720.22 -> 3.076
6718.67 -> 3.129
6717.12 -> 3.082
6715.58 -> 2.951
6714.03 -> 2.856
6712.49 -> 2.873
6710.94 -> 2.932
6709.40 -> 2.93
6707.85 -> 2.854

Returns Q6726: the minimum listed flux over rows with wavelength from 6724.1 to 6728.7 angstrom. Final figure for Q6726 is 2.681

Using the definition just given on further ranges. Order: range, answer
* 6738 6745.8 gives 2.459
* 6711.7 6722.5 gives 2.856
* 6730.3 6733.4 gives 2.444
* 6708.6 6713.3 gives 2.873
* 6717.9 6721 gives 3.076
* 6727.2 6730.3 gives 2.517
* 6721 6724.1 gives 2.97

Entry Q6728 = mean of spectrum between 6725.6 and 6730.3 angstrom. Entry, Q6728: 2.68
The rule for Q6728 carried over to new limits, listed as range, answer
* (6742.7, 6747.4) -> 2.53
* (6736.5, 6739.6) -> 2.67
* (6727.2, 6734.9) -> 2.56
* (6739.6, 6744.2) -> 2.48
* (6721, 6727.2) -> 2.94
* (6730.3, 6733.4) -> 2.47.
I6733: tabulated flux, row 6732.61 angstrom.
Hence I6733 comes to 2.501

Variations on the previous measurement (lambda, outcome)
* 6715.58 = 2.951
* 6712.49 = 2.873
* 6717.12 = 3.082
